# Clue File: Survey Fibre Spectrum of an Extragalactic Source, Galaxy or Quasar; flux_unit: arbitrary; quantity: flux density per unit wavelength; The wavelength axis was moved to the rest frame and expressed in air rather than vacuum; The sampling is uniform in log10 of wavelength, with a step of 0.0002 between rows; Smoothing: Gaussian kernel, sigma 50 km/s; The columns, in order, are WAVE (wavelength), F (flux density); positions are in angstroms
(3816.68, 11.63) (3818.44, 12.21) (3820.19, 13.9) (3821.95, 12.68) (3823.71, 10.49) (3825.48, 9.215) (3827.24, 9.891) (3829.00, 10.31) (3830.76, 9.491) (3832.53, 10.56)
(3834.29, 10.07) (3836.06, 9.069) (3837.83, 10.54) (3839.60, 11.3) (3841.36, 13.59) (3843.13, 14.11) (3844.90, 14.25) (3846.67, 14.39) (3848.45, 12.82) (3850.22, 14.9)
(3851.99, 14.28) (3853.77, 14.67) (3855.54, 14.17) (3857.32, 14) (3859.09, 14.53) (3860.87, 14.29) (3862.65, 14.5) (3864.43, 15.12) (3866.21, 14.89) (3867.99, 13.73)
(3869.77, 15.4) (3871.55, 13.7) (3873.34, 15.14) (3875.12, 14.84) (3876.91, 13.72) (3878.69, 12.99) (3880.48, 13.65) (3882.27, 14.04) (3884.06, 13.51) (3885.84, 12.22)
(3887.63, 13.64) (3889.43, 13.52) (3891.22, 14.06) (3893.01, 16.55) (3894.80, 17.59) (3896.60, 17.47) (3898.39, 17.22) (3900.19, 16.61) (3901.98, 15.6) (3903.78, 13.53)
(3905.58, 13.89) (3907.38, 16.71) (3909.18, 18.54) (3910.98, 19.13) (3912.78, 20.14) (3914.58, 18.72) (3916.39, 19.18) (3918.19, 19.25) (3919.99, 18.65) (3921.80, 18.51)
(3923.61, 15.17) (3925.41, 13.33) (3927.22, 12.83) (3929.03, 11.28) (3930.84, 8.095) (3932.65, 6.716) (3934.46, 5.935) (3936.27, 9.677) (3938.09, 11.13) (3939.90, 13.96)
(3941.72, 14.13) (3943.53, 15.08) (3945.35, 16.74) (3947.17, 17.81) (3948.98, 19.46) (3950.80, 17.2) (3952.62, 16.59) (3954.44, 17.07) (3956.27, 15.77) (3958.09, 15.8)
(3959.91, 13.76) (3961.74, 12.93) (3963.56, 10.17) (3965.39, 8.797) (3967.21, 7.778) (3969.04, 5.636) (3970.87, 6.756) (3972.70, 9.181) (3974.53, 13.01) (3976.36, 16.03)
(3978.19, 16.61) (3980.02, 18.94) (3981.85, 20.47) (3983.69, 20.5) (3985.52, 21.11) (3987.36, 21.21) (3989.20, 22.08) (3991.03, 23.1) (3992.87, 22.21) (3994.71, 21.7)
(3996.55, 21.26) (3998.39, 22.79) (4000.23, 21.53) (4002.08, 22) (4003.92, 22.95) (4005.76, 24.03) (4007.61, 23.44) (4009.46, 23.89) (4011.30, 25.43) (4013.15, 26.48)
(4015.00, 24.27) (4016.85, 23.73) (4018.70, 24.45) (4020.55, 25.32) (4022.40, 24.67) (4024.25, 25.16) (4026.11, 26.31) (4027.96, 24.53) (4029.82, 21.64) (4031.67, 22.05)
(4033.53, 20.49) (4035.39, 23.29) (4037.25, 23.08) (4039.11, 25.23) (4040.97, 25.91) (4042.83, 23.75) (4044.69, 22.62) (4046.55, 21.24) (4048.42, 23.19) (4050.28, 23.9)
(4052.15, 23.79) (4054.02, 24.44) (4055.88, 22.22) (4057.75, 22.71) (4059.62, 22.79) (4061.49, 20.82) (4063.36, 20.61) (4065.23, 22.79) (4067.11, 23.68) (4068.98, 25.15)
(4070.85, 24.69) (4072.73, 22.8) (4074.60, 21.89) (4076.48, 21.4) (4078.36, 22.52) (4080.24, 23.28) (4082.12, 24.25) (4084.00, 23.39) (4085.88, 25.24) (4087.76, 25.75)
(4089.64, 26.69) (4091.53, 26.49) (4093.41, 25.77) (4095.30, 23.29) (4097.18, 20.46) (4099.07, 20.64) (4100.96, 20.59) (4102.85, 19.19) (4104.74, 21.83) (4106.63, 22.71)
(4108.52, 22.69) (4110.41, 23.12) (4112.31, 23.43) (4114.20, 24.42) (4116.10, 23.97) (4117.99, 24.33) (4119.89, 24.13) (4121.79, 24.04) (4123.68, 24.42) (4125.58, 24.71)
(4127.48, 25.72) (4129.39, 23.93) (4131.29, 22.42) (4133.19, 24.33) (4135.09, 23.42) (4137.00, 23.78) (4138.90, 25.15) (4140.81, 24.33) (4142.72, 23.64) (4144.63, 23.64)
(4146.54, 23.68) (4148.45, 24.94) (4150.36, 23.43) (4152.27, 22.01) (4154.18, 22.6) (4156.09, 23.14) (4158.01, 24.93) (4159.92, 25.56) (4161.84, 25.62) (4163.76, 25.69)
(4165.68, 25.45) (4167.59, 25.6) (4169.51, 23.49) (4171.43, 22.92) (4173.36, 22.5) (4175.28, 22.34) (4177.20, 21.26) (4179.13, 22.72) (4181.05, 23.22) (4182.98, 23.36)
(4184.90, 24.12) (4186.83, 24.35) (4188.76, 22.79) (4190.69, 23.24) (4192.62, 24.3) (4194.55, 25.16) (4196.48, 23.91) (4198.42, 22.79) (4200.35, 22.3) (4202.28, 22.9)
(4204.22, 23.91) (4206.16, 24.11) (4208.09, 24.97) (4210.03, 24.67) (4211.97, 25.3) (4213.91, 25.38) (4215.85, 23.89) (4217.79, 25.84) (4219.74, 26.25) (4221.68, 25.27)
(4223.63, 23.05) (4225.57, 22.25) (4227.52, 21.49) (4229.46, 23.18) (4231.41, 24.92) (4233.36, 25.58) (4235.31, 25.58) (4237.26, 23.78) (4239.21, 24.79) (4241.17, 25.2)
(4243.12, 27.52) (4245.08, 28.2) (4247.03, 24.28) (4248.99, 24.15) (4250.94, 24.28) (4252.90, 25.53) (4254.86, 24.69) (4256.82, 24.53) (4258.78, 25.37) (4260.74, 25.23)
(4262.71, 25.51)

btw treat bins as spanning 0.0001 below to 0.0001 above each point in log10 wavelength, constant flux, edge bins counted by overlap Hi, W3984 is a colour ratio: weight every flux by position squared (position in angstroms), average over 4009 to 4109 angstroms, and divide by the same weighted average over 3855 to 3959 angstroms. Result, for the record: 1.7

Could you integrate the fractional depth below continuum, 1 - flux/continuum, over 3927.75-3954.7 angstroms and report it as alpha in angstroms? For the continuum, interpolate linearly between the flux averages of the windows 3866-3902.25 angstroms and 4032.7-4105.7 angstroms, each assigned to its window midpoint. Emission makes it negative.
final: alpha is 6.4 angstroms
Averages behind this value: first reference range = 14.8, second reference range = 23.1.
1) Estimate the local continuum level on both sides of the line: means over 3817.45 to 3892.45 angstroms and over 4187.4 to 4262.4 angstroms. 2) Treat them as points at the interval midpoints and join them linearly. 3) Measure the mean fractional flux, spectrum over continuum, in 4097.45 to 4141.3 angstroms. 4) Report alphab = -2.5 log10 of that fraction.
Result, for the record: -0.10 mag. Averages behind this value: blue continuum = 13.1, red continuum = 24.5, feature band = 23.3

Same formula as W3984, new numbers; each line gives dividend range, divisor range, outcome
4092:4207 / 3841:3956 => 1.80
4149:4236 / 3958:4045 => 1.30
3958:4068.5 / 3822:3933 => 1.57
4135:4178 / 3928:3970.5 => 2.10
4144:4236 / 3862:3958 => 1.83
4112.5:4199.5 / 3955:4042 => 1.29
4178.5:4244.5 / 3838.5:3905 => 1.98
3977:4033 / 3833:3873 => 1.81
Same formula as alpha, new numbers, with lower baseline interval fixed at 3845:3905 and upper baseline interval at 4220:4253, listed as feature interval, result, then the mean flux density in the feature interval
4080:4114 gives -4.15 angstroms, 23.3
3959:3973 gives 6.31 angstroms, 9.38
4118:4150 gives -3.42 angstroms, 24.1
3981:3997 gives -3.39 angstroms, 21.5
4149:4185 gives -1.53 angstroms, 23.7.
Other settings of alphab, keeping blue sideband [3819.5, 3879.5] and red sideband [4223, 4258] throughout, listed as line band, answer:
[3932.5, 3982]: 0.213 mag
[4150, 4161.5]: -0.077 mag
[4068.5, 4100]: -0.187 mag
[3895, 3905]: -0.116 mag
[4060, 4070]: -0.167 mag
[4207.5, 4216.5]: -0.048 mag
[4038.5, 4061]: -0.229 mag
